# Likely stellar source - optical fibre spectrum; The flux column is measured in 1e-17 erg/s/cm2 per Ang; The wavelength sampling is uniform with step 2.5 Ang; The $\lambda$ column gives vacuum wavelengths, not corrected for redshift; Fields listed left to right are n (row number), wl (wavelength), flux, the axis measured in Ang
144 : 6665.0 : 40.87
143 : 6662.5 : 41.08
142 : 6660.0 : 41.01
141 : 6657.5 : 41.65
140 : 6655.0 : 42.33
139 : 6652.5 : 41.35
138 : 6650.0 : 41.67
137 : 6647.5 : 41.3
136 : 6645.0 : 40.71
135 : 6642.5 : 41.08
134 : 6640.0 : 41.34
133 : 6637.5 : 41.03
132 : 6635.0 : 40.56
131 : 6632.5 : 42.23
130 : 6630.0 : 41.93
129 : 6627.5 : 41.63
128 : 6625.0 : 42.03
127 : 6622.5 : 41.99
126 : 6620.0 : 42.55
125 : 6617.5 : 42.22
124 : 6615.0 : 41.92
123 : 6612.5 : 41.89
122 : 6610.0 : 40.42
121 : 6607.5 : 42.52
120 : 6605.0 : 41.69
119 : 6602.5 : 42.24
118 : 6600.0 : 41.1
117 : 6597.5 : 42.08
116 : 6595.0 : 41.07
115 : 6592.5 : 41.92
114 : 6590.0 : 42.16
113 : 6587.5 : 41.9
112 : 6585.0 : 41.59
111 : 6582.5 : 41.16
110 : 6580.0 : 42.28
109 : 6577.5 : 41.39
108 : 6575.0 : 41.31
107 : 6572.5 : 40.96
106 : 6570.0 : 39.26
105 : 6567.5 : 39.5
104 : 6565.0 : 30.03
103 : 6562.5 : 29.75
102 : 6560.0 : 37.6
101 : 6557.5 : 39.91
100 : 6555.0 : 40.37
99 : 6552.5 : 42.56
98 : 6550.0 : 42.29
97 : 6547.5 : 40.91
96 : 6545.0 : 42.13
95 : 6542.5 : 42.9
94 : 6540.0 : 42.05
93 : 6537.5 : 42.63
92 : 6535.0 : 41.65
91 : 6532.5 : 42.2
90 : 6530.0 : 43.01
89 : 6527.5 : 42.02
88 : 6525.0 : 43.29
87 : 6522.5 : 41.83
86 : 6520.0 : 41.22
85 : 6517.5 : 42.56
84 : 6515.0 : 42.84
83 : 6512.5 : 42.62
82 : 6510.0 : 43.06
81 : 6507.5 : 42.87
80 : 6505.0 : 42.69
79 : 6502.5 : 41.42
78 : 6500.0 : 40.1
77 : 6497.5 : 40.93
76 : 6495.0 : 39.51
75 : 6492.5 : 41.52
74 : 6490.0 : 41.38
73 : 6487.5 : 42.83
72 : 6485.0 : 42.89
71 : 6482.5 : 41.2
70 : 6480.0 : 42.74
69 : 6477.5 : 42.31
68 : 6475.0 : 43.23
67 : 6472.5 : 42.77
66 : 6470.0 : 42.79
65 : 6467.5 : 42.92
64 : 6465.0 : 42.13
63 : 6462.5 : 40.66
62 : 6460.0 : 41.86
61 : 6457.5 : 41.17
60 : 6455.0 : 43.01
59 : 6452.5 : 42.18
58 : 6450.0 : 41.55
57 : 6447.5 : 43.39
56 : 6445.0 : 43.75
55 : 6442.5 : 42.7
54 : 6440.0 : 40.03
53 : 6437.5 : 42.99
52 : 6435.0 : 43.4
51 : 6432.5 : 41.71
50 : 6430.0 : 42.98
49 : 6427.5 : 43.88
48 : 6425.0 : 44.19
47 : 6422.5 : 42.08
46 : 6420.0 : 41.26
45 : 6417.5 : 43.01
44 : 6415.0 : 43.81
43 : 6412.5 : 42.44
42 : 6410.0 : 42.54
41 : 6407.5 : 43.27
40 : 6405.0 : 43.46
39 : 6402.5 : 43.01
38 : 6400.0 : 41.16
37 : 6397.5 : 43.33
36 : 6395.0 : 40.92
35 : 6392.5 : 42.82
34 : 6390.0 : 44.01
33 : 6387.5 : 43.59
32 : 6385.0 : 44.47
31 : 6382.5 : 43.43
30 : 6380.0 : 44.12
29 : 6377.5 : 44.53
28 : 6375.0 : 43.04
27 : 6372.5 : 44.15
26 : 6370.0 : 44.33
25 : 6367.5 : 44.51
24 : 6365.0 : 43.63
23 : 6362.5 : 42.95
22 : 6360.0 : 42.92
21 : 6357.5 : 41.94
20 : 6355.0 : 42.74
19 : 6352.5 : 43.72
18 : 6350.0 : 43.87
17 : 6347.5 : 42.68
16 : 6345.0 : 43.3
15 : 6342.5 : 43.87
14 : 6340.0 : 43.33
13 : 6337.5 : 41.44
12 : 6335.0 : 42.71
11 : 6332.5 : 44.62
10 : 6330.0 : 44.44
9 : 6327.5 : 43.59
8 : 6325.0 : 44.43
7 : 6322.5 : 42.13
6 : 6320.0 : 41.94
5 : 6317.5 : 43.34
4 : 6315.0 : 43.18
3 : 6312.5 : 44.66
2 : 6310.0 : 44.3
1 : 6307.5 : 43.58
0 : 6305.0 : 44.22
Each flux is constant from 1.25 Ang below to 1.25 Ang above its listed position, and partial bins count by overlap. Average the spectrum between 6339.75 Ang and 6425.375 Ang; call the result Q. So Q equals 43.2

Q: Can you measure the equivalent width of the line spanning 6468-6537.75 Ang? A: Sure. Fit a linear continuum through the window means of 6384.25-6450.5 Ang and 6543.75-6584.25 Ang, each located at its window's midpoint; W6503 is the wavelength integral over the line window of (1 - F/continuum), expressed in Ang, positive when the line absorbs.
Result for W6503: -2.2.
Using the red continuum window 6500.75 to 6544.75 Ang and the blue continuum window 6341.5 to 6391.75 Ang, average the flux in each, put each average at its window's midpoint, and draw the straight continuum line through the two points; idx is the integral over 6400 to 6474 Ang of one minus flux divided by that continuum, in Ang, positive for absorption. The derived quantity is 0.8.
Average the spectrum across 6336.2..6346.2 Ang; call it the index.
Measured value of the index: 43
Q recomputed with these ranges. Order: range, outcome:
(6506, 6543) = 42.4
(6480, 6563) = 41.5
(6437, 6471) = 42.2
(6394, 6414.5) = 42.6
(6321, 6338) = 43.4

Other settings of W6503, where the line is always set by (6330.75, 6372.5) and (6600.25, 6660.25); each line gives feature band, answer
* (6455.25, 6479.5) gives 0.2 Ang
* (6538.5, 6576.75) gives 2.4 Ang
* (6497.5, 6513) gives 0.1 Ang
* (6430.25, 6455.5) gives 0.2 Ang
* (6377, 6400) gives -0.1 Ang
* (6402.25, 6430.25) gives 0.0 Ang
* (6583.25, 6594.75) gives 0.0 Ang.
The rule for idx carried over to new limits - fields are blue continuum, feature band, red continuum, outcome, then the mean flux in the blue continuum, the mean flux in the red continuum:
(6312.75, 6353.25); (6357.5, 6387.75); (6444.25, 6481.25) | -0.5 Ang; 43.3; 42.4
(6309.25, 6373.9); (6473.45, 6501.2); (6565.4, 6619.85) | 0.3 Ang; 43.4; 41.3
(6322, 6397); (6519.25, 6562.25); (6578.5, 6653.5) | 0.8 Ang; 43.4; 41.7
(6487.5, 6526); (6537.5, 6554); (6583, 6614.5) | -0.1 Ang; 41.9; 41.7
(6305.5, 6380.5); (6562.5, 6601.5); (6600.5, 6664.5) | 1.6 Ang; 43.5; 41.6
